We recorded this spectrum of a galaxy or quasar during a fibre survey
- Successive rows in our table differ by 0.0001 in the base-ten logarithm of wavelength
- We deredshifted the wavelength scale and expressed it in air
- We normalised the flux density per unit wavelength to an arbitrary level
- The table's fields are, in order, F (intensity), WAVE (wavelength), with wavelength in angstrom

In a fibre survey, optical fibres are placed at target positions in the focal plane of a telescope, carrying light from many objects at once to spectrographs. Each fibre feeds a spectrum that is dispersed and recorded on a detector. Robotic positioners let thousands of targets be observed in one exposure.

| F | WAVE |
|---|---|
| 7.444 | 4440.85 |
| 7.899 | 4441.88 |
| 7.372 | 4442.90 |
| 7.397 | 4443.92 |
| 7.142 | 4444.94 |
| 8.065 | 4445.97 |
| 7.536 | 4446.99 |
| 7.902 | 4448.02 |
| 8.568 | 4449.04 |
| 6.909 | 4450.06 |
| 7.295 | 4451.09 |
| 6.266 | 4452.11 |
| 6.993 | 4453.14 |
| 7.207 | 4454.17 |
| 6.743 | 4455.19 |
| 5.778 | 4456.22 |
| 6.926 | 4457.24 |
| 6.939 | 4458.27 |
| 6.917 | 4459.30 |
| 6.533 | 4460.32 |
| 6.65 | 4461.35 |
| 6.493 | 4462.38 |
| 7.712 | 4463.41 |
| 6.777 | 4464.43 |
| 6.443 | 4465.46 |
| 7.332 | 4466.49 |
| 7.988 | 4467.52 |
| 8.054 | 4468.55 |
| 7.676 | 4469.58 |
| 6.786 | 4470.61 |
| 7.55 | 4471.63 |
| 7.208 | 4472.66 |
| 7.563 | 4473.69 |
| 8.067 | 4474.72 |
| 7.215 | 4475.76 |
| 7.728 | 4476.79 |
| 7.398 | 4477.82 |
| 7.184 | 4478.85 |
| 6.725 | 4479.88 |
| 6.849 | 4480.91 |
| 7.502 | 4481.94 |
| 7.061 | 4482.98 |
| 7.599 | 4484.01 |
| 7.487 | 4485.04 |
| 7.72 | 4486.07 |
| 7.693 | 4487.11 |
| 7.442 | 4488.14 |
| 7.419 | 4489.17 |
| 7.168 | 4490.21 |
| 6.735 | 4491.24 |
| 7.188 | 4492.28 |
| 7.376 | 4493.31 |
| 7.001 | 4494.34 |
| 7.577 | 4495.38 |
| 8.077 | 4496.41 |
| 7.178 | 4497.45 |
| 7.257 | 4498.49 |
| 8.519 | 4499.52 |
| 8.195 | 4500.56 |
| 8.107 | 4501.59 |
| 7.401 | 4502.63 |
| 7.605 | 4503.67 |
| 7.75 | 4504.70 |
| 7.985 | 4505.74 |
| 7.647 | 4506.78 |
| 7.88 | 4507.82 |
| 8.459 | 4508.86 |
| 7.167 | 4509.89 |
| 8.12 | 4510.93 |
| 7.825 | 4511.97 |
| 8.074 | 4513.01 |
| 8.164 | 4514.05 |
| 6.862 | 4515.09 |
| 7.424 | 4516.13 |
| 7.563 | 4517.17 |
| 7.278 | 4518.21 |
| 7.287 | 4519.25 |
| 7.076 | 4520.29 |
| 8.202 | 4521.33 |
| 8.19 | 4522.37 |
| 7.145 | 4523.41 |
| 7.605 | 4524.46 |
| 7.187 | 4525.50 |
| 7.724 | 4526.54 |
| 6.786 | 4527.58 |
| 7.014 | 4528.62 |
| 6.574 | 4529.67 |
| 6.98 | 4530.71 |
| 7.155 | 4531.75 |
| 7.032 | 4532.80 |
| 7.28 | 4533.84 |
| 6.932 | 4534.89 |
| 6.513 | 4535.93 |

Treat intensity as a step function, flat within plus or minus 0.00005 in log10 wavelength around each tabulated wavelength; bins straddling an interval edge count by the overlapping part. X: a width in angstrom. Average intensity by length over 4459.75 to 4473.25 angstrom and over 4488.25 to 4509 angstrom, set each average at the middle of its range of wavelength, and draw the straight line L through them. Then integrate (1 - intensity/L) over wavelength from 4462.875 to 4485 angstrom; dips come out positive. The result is -0.25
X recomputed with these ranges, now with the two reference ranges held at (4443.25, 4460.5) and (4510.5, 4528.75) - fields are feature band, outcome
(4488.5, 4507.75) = -0.4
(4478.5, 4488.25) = 0.0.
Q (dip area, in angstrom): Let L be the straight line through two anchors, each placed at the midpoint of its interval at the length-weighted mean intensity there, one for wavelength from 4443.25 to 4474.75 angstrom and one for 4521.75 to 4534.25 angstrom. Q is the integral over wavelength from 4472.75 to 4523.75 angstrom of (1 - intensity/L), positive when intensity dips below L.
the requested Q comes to -2.4 angstrom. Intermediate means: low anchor 7.2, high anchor 7.23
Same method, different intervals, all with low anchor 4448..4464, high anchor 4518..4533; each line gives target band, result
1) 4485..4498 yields -0.5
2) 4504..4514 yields -0.9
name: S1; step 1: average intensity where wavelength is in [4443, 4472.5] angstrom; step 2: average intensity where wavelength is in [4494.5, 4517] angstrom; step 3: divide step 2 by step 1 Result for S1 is 1.08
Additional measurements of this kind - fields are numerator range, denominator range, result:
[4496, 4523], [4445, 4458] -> 1.08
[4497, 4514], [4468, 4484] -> 1.06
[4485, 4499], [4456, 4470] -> 1.05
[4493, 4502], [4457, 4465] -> 1.12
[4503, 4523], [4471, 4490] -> 1.04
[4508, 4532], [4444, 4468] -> 1.05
